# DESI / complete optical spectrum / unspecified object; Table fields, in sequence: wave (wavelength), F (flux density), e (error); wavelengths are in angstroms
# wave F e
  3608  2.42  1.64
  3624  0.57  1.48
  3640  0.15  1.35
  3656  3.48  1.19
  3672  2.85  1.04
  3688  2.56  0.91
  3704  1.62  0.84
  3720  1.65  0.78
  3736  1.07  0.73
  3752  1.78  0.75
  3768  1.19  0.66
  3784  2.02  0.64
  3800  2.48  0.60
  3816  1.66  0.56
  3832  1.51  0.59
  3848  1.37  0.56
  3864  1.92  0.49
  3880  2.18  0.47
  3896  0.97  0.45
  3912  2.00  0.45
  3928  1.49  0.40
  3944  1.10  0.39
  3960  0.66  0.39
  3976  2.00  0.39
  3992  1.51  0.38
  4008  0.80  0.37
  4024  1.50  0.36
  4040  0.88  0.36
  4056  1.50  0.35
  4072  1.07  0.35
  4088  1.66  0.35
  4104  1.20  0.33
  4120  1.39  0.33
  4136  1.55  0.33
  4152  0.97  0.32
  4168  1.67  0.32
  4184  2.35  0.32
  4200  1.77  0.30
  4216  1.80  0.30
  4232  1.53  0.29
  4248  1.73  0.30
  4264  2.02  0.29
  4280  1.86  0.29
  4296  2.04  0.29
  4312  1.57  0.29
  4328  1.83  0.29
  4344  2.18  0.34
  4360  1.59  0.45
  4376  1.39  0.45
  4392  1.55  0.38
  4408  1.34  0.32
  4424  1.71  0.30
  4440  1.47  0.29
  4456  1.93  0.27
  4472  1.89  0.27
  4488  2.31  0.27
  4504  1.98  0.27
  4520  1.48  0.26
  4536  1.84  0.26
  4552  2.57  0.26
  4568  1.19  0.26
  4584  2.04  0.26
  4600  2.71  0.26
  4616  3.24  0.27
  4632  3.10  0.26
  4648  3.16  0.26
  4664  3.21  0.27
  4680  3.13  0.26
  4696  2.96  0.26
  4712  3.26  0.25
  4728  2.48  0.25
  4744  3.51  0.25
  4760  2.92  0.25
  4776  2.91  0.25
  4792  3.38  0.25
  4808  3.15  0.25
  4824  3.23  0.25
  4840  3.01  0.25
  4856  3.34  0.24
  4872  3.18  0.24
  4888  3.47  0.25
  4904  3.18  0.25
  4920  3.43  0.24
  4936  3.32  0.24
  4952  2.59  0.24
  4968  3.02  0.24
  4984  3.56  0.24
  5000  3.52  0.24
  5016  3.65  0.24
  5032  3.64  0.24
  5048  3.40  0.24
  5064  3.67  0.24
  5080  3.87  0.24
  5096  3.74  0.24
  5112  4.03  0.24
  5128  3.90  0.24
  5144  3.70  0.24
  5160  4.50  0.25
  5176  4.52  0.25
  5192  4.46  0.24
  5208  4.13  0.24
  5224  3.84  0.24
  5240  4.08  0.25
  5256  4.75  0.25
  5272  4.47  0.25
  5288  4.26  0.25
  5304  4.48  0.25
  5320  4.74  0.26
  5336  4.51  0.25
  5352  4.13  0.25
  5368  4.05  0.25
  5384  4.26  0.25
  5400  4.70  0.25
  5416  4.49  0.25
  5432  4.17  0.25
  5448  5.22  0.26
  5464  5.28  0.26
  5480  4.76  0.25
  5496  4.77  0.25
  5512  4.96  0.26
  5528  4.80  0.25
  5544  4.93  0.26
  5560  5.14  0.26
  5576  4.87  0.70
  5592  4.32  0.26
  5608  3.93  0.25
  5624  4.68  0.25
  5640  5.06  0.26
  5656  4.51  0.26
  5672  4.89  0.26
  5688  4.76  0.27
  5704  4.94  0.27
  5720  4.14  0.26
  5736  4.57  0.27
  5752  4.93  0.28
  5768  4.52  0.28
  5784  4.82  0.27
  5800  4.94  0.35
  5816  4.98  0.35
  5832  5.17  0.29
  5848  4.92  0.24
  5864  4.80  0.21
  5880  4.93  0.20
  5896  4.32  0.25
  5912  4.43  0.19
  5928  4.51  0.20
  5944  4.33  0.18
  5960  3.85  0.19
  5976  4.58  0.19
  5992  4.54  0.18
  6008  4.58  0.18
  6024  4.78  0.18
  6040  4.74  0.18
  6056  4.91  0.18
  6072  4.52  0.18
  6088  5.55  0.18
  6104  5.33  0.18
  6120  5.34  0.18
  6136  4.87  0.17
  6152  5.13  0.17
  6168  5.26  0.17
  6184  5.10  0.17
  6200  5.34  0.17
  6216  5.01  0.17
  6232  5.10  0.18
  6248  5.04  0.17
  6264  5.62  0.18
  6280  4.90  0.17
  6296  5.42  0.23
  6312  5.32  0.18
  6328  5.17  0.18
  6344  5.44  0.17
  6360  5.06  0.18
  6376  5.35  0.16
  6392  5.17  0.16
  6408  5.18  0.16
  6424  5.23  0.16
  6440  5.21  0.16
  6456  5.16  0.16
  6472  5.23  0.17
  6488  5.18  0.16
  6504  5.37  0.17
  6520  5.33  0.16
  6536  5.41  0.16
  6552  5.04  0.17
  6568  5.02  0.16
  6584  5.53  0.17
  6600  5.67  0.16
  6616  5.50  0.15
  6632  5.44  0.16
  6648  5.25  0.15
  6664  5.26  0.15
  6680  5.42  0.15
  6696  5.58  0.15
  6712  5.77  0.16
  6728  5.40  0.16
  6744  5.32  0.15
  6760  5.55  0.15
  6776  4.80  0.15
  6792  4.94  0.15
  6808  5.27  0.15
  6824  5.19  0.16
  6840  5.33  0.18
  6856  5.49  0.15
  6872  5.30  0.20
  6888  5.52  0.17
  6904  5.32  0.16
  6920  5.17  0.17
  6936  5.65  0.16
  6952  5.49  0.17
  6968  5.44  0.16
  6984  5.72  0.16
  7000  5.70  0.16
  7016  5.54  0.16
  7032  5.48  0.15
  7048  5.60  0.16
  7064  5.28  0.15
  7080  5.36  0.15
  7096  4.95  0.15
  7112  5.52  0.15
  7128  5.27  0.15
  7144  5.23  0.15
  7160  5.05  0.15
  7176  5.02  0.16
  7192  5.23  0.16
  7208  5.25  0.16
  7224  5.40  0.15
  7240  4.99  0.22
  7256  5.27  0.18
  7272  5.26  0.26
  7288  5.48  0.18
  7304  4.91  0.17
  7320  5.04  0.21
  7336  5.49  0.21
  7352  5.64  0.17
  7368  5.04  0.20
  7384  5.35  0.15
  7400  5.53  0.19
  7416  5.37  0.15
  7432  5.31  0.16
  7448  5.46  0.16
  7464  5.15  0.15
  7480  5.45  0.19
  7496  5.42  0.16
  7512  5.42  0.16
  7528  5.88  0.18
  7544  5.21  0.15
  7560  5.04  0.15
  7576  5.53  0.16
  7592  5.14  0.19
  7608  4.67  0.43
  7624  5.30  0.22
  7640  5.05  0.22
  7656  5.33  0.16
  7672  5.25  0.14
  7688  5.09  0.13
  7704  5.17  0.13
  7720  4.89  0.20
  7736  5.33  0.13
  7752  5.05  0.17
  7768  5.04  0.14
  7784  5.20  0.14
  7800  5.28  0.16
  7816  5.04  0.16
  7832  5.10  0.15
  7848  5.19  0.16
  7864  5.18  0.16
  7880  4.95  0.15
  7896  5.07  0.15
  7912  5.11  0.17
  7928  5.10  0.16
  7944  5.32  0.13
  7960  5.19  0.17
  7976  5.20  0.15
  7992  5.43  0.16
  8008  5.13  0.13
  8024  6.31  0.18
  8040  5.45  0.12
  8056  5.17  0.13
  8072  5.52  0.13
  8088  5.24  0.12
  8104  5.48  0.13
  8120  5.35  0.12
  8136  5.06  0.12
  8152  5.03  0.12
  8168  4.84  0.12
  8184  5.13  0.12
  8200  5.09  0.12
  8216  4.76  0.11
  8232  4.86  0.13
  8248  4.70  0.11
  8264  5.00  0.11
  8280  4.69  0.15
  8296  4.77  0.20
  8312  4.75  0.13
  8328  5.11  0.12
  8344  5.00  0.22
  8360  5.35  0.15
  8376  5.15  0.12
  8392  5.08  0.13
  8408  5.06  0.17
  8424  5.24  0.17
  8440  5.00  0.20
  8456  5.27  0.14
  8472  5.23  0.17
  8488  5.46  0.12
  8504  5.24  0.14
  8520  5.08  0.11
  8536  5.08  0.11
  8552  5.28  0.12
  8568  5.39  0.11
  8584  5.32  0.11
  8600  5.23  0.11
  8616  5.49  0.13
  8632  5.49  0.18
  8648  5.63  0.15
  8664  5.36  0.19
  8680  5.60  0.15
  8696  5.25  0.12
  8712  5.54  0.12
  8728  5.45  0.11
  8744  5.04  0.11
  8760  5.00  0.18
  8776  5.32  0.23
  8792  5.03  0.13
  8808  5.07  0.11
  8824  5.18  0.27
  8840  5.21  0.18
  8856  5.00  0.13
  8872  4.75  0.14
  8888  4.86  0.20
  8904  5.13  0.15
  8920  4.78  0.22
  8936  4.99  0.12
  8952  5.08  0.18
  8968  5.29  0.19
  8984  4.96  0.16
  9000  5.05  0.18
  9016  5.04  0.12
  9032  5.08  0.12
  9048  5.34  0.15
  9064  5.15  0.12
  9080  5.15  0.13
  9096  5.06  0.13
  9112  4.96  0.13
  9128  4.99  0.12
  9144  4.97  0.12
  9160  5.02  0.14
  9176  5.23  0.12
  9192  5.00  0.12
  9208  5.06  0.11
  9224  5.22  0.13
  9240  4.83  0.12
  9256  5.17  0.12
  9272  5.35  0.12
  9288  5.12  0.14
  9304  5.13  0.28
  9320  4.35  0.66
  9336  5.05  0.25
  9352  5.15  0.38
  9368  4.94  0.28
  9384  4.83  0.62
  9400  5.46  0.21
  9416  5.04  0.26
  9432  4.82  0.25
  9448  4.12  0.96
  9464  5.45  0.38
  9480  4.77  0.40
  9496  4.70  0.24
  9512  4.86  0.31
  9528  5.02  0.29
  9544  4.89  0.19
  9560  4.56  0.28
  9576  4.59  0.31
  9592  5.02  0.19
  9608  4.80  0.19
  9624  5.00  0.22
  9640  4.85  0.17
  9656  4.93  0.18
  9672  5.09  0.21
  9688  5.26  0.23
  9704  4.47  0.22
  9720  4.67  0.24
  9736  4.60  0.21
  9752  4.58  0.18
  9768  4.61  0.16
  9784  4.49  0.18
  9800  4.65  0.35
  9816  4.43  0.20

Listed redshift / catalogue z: 0.15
